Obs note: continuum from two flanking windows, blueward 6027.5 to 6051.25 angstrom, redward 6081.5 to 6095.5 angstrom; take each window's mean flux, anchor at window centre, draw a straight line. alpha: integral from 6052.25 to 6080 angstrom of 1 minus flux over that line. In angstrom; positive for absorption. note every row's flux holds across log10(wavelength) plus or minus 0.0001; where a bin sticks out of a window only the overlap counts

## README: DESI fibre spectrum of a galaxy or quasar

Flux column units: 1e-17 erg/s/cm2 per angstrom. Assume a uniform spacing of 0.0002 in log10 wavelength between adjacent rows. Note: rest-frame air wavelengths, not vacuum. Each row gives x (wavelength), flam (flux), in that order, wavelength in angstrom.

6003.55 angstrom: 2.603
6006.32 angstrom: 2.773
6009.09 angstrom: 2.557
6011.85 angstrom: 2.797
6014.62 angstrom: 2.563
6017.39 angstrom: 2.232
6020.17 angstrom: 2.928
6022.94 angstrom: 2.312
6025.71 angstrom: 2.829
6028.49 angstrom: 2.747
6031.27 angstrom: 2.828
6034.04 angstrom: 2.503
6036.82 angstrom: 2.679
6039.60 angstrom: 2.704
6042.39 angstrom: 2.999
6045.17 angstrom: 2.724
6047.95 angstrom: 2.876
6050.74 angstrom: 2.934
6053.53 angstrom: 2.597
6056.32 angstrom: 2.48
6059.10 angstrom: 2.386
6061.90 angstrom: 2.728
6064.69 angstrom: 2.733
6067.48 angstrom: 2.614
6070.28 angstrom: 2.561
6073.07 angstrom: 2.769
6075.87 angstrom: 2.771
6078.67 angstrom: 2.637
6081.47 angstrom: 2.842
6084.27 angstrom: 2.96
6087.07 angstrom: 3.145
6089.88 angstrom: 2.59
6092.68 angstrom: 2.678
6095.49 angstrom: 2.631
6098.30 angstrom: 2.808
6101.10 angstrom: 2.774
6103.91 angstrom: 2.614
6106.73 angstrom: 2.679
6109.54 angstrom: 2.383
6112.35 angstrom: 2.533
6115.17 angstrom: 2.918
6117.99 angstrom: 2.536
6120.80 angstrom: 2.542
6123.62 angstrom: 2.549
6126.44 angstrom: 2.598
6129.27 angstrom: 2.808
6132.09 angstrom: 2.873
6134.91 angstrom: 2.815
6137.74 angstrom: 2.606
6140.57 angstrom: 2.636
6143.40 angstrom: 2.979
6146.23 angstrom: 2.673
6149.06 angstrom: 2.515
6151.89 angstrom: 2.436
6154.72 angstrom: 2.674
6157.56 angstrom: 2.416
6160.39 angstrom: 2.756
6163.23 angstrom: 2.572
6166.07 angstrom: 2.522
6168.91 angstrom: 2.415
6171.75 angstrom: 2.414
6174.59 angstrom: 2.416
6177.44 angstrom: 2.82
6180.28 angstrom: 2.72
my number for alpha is 1.70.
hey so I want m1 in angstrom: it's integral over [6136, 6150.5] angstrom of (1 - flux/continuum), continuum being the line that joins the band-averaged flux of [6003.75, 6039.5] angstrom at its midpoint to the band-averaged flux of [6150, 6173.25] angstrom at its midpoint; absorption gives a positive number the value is -0.81 angstrom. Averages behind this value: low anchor 2.65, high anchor 2.53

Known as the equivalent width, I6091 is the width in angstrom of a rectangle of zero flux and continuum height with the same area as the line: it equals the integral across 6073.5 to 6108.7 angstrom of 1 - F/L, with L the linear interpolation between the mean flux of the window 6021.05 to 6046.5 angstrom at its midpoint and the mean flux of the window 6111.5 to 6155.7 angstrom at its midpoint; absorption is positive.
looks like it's -0.90 angstrom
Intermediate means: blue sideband 2.71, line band 2.75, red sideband 2.67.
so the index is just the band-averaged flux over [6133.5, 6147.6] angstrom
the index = 2.74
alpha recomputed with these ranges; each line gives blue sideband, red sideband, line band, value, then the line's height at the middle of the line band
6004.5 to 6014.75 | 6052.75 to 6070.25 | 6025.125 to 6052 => -1.54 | 2.63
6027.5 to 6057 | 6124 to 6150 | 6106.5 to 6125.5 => 0.96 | 2.72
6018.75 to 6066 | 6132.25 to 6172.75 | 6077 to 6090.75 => -0.89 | 2.67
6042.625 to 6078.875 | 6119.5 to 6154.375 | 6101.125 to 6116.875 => 0.24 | 2.68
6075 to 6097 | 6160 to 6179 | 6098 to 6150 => 0.01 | 2.68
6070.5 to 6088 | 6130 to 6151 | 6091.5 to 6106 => 0.49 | 2.79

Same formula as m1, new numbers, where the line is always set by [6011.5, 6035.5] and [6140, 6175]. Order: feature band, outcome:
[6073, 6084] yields -0.70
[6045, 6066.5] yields -0.50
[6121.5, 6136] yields -0.74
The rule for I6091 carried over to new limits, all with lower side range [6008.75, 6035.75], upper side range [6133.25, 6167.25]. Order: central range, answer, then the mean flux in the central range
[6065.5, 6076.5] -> -0.2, 2.68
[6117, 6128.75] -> 0.3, 2.58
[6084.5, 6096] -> -0.7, 2.79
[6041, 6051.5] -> -1.0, 2.88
